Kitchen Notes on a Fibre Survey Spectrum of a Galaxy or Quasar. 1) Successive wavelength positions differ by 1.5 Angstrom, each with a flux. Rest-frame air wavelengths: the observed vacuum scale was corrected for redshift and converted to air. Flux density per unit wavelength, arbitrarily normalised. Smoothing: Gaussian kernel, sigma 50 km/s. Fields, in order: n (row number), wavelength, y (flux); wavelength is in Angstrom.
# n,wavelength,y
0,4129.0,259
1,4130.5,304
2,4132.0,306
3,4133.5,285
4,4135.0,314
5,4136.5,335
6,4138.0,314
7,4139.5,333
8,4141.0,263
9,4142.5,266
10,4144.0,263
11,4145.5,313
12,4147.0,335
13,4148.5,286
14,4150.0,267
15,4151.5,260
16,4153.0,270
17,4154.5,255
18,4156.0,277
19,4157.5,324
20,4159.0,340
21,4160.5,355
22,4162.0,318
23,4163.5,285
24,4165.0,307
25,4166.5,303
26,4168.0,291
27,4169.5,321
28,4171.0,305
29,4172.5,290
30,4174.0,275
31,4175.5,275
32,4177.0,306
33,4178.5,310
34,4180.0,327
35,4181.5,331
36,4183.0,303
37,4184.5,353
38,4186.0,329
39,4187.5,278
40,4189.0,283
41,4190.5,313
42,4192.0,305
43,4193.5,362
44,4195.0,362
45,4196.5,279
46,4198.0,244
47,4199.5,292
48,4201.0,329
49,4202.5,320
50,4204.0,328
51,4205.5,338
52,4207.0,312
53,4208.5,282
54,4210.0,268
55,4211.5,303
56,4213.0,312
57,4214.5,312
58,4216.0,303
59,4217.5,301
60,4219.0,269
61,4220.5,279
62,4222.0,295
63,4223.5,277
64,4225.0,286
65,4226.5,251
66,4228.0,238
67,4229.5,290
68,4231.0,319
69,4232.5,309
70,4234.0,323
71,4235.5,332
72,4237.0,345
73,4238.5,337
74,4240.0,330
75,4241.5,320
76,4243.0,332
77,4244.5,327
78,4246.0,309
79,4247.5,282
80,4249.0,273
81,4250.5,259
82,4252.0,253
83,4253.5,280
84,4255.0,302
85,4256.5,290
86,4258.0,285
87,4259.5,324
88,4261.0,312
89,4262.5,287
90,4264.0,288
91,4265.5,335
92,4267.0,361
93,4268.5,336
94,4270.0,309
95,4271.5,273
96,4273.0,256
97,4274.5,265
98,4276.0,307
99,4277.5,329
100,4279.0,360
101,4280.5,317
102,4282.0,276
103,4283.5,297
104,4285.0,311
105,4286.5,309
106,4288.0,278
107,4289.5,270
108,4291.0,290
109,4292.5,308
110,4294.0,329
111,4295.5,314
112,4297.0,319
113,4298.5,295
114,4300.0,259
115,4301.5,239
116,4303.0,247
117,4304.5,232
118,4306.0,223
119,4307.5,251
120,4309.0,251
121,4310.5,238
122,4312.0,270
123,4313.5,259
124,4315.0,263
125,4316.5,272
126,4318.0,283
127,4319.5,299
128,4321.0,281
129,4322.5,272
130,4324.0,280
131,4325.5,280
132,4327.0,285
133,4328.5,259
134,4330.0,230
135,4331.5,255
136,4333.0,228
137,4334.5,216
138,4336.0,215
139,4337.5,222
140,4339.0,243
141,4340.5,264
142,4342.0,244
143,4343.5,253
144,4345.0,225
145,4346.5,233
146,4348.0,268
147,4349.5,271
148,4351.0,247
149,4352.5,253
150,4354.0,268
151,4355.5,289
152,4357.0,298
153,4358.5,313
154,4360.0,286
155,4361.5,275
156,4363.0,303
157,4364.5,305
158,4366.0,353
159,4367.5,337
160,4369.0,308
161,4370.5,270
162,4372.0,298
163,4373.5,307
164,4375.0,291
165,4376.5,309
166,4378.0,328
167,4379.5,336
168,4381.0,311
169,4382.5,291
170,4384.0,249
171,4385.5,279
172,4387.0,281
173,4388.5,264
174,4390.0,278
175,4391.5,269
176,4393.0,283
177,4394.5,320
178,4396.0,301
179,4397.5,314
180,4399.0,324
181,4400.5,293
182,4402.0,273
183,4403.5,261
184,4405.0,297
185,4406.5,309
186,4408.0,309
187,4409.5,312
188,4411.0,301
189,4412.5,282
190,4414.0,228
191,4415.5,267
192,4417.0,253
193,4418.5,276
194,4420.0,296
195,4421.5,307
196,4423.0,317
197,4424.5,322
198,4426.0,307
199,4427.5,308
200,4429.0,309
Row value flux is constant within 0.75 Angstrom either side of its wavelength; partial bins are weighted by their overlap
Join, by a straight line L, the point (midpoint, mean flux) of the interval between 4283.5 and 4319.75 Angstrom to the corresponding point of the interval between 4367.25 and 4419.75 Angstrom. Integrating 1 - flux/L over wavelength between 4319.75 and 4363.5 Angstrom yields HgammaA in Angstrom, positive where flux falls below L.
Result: 3.4 Angstrom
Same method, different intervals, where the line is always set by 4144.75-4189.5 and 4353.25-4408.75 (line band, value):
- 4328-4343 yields 3.04 Angstrom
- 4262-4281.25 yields -0.65 Angstrom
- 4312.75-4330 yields 1.42 Angstrom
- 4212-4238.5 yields 0.28 Angstrom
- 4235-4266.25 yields -0.45 Angstrom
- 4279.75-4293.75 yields 0.14 Angstrom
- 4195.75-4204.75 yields 0.09 Angstrom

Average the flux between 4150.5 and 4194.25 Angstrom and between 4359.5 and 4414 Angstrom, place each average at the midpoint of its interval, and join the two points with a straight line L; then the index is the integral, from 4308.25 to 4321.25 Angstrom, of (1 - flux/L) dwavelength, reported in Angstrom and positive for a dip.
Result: 1.4 Angstrom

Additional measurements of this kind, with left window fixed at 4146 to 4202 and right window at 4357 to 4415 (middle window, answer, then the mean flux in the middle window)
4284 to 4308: 1.5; 280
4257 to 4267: -0.3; 309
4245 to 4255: 0.7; 279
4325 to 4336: 1.9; 247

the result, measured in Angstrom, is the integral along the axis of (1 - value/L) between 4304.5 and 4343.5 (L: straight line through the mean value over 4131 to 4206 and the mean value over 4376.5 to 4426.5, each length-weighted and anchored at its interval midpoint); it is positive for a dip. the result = 5.5 Angstrom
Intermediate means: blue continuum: 304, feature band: 255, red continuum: 292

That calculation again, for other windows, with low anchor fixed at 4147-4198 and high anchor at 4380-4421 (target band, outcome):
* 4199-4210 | -0.37 Angstrom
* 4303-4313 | 1.66 Angstrom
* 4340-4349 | 1.32 Angstrom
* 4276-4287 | -0.68 Angstrom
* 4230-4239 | -0.81 Angstrom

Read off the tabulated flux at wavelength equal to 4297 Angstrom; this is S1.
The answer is 319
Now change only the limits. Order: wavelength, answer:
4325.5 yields 280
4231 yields 319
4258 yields 285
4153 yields 270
